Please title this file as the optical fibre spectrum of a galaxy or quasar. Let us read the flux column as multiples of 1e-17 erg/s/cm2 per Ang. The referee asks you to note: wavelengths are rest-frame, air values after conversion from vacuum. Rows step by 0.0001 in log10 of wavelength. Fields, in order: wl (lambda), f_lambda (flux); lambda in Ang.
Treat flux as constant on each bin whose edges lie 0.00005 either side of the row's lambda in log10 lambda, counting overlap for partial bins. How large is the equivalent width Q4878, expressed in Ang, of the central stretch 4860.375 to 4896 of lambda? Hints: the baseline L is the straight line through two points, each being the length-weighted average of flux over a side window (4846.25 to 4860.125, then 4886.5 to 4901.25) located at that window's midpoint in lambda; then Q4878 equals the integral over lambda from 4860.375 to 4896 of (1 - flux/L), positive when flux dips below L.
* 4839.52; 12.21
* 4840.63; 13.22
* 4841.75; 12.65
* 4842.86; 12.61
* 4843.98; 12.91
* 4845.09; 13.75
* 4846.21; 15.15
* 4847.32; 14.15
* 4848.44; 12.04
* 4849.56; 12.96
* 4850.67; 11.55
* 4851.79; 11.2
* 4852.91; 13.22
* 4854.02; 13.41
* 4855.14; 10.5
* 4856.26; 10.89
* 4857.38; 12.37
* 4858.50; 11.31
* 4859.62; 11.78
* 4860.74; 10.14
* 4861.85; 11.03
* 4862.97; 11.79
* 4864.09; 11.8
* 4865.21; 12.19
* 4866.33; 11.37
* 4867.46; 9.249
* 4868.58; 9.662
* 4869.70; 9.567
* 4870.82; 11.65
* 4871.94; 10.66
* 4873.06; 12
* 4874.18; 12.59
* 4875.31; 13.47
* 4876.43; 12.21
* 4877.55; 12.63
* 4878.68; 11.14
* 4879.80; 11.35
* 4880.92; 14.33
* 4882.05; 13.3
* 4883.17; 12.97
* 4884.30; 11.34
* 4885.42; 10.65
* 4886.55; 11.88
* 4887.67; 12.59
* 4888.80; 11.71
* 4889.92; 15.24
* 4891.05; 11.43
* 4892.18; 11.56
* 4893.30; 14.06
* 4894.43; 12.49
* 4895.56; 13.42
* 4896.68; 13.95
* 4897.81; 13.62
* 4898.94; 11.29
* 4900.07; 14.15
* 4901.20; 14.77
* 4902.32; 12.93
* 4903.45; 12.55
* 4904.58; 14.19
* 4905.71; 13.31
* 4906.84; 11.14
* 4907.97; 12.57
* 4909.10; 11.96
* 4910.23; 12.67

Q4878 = 2.18 Ang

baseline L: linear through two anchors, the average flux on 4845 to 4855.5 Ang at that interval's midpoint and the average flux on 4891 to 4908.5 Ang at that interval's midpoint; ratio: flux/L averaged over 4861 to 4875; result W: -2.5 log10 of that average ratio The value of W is 0.16 mag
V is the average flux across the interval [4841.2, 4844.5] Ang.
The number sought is 12.7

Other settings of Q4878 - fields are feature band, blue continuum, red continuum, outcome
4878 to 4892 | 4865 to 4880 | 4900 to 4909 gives -0.3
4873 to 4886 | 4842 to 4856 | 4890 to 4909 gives 0.6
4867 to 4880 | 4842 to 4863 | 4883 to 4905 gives 1.2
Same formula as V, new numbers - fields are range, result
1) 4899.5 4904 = 13.6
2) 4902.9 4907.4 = 12.8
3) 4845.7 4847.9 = 14.6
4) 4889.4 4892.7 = 12.7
